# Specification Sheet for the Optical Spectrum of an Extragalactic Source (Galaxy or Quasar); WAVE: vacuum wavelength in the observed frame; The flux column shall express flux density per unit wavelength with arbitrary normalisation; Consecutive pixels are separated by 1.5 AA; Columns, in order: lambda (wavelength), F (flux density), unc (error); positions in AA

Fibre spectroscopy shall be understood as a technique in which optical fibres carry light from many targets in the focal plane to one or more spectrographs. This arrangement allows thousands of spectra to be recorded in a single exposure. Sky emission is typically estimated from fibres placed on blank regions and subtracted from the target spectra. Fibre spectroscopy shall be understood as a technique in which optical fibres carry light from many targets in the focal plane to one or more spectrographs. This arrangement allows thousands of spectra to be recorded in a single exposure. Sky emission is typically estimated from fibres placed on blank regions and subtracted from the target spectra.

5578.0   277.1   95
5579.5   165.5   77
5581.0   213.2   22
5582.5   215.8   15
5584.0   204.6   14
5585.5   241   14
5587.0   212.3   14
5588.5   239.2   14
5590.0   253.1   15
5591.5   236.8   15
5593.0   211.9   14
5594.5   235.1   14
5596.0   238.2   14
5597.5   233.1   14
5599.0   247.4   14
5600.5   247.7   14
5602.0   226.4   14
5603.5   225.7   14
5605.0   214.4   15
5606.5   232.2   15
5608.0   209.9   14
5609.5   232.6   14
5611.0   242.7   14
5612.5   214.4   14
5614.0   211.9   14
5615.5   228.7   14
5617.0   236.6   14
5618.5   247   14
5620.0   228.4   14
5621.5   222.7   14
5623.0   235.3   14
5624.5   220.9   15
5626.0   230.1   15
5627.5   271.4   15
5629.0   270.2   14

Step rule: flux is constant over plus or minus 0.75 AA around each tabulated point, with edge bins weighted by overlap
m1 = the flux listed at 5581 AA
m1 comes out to 213.2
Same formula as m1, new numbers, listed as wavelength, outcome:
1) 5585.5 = 241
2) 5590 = 253.1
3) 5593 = 211.9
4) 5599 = 247.4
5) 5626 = 230.1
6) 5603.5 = 225.7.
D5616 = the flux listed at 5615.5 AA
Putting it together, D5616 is 228.7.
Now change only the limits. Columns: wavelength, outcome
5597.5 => 233.1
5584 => 204.6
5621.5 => 222.7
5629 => 270.2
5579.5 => 165.5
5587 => 212.3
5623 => 235.3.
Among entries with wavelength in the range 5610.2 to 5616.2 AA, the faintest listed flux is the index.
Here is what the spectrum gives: 211.9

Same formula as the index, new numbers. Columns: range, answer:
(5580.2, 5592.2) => 204.6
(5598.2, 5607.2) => 214.4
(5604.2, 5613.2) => 209.9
